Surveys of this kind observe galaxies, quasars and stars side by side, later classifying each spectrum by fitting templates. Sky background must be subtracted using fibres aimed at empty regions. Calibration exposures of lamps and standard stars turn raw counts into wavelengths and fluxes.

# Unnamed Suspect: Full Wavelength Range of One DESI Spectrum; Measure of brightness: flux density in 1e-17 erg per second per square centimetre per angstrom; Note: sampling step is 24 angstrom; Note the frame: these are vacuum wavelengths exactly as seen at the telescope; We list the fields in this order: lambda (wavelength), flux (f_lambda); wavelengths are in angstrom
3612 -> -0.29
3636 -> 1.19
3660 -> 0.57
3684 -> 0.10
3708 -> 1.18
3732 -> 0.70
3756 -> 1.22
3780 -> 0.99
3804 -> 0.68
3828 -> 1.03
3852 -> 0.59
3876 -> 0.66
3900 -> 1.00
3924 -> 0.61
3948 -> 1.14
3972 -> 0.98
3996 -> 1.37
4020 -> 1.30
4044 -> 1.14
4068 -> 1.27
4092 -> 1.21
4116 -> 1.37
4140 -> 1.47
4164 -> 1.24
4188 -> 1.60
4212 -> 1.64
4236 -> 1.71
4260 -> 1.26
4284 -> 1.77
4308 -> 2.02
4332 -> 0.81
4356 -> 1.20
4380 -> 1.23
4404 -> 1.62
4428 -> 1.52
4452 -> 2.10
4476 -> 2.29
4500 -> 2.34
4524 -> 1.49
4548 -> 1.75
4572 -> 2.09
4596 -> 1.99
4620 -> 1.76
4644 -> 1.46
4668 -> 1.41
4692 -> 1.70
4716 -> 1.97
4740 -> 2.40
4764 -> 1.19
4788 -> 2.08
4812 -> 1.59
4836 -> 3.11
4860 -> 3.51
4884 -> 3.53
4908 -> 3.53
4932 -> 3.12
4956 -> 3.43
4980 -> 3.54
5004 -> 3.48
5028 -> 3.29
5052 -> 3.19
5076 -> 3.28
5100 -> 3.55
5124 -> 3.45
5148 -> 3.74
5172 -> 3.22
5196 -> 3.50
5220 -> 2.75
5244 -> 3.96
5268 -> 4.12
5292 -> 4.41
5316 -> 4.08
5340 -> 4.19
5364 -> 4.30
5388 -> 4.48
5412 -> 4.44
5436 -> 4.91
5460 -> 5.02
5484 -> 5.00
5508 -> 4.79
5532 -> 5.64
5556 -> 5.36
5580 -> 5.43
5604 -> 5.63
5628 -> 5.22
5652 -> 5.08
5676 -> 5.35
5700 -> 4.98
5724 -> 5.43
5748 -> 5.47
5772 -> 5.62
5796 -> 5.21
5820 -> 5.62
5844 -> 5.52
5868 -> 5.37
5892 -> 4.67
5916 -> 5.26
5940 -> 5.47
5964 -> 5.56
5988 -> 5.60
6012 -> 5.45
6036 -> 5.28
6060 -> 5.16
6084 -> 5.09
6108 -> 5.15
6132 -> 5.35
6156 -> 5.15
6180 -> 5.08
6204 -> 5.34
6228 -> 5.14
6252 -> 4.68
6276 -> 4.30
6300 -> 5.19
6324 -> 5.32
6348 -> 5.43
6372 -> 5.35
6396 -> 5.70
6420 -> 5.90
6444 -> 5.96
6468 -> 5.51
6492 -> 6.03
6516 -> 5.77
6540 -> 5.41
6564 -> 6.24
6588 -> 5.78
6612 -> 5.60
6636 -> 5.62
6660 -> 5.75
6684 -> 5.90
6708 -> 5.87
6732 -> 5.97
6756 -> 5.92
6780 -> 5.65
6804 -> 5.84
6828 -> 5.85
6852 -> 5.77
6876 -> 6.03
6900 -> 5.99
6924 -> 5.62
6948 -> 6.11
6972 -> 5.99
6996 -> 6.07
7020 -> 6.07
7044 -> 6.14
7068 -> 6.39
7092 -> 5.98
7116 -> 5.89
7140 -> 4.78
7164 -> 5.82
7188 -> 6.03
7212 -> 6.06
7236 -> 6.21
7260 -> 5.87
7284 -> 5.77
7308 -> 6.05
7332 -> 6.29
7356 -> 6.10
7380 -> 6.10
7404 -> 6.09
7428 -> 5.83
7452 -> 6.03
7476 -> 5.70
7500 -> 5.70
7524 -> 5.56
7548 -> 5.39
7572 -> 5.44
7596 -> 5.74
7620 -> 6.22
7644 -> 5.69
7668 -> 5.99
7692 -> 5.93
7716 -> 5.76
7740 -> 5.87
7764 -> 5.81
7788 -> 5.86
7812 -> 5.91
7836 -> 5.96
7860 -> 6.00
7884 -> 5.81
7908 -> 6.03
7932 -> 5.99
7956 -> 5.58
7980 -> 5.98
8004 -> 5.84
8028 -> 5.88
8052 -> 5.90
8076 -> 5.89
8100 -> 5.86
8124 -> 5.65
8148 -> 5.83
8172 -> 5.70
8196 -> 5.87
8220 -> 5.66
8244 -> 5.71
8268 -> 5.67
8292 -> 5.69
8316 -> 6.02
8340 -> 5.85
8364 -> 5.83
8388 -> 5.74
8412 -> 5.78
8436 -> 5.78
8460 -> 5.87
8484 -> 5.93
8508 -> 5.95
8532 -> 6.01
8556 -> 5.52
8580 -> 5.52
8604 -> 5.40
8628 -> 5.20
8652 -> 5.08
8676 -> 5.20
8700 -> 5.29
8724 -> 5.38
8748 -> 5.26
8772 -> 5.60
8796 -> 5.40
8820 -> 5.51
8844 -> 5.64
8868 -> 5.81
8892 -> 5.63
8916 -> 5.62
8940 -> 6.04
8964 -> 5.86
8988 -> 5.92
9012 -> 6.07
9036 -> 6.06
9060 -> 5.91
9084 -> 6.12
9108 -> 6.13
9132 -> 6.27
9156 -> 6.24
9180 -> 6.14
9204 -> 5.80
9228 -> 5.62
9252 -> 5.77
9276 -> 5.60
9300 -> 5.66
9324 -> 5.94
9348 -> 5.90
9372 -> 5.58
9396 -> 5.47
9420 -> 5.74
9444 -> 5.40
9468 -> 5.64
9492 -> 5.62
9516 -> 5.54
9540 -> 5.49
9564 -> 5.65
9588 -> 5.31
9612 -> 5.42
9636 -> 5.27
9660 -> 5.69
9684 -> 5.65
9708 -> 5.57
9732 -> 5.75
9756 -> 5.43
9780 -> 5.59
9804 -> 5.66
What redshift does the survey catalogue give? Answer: 0.21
